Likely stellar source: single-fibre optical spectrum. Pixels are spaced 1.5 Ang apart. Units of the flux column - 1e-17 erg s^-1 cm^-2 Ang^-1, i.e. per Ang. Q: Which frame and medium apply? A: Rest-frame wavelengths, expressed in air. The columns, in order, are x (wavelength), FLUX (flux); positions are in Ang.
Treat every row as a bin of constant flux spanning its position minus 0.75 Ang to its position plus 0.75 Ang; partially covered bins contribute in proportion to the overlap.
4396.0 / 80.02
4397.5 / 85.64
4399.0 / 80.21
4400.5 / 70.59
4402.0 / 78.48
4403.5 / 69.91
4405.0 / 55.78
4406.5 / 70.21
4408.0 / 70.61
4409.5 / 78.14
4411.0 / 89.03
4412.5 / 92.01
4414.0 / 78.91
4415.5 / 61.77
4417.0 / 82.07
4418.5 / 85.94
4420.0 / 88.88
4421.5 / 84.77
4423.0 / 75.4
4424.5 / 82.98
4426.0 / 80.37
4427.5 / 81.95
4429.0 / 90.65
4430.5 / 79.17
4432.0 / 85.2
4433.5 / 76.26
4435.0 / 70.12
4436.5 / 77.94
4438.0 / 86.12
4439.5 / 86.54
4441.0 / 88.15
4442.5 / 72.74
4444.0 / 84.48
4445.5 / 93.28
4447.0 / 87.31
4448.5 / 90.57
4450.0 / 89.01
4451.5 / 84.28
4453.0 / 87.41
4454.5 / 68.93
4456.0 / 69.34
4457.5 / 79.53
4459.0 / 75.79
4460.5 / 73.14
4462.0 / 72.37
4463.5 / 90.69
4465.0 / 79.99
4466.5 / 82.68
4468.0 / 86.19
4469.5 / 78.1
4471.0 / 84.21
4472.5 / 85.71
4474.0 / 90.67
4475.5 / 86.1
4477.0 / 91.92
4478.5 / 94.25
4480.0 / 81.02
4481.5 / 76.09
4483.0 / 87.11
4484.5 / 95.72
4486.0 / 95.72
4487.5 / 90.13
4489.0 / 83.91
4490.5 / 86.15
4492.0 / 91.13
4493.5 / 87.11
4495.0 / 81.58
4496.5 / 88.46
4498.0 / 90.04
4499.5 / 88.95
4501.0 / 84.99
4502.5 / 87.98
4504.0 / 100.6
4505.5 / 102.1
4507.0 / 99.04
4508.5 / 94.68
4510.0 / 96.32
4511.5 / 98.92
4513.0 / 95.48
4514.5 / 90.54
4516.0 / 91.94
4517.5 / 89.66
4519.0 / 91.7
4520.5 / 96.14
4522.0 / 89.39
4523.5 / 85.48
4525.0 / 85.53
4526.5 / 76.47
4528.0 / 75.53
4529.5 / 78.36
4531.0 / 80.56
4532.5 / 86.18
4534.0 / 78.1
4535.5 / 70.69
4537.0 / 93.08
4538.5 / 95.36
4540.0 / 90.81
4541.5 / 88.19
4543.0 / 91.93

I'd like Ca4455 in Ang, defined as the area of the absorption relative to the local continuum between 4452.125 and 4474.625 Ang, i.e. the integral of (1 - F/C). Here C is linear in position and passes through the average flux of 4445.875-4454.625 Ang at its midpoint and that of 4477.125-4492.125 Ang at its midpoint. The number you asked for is 1.7 Ang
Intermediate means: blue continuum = 86.1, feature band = 80.3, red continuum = 88.2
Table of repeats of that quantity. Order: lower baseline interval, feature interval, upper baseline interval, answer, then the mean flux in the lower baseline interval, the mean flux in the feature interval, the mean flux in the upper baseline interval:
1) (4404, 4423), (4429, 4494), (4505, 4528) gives 0.4 Ang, 78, 83.8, 91.6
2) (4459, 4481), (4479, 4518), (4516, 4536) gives -3.2 Ang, 83.7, 90.6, 83.8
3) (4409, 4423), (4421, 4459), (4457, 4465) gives -0.9 Ang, 82.1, 82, 78.4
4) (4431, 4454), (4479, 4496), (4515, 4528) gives -0.2 Ang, 83.7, 87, 87.6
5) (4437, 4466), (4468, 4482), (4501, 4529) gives 0.0 Ang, 82.1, 85.6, 91.2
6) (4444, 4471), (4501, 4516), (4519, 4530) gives -2.1 Ang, 81.8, 95.4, 84.5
